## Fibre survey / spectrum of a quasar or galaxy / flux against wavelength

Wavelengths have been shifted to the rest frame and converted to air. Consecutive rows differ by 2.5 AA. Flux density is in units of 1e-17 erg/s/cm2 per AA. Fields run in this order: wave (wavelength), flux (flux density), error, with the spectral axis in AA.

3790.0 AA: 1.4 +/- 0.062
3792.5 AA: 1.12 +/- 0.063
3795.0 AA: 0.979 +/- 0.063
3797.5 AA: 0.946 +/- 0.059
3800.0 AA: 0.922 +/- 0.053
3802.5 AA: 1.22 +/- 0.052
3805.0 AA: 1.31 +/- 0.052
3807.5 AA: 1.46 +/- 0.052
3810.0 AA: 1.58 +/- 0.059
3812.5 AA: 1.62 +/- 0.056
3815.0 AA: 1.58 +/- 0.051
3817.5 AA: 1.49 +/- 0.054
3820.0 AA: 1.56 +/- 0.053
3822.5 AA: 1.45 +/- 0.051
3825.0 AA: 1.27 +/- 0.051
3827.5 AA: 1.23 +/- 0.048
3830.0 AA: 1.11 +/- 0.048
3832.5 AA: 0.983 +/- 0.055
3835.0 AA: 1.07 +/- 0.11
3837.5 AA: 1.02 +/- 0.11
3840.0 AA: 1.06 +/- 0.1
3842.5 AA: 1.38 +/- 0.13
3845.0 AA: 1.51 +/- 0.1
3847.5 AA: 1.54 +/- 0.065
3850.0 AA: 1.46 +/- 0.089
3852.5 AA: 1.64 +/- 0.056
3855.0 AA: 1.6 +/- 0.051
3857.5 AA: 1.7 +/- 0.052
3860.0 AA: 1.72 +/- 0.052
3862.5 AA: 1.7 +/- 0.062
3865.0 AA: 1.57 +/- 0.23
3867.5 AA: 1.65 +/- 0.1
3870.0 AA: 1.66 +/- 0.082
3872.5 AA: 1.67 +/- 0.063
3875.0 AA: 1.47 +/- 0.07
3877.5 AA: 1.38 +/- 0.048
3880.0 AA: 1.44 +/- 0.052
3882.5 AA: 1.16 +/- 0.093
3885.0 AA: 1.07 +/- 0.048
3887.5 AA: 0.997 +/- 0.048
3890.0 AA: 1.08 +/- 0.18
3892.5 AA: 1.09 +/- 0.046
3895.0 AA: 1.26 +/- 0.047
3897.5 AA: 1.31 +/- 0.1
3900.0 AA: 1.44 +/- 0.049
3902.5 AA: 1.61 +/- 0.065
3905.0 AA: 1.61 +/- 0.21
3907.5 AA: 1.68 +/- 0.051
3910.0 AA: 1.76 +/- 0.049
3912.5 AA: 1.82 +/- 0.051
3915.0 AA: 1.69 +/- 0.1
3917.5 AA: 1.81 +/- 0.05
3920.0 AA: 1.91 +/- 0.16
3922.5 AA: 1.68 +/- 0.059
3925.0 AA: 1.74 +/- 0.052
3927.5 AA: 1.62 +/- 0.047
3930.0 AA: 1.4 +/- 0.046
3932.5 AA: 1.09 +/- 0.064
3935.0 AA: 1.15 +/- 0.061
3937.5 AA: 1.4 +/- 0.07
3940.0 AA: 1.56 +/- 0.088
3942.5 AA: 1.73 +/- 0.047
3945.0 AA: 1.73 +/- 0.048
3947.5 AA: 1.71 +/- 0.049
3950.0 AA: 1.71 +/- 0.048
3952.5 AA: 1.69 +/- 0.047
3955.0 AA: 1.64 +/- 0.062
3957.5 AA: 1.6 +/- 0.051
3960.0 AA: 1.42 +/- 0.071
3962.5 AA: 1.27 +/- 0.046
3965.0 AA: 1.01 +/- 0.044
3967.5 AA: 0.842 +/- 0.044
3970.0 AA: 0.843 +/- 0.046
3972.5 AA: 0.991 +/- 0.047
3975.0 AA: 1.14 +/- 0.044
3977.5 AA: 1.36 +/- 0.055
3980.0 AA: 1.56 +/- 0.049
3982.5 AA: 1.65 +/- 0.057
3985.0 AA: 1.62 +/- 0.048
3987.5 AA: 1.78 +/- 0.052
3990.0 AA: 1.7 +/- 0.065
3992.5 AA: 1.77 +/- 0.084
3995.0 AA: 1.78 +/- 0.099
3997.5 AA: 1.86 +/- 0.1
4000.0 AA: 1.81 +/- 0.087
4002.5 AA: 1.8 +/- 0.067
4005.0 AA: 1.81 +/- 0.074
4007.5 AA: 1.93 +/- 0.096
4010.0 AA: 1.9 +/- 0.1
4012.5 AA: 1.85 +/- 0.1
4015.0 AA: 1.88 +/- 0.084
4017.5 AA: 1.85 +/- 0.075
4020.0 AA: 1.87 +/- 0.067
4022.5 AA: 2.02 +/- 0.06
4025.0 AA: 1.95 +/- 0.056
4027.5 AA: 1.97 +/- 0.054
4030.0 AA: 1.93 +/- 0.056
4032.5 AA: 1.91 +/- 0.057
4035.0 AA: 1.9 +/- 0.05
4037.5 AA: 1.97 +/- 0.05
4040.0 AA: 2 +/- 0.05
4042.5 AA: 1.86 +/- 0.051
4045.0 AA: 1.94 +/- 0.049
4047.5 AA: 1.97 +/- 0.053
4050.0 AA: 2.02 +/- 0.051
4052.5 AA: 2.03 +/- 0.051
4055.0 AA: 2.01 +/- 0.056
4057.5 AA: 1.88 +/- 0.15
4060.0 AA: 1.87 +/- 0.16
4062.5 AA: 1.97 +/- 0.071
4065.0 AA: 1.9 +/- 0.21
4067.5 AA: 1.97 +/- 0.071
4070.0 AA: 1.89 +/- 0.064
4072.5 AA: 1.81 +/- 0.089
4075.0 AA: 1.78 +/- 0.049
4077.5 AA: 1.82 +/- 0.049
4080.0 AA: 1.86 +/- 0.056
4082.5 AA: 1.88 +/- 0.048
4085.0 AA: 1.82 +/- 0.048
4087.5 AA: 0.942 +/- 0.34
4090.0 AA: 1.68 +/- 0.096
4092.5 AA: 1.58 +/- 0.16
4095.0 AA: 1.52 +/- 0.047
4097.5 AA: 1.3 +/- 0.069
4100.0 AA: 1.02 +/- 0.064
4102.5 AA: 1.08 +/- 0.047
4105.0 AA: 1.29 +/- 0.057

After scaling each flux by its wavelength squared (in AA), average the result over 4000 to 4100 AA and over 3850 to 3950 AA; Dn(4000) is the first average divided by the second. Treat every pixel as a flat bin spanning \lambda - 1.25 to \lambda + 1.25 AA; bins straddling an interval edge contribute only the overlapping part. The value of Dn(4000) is 1.30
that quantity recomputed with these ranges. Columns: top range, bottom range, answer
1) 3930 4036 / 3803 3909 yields 1.23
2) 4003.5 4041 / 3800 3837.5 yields 1.60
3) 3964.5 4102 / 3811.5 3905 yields 1.35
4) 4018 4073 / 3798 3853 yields 1.63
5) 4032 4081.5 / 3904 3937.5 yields 1.28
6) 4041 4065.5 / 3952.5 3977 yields 1.66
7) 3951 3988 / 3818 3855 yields 1.10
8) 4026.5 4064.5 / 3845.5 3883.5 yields 1.37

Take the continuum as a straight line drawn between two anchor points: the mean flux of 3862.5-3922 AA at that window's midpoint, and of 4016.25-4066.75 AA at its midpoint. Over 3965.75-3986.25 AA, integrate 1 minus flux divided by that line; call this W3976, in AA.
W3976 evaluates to 5.9 AA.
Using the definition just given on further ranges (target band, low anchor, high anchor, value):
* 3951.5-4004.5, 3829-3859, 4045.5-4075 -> 6.99 AA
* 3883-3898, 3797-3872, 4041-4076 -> 4.00 AA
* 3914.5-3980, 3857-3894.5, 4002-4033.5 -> 7.86 AA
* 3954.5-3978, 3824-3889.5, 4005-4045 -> 7.27 AA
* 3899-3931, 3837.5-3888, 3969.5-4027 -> -2.55 AA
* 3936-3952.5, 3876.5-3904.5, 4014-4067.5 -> -1.40 AA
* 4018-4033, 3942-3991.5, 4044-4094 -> -2.45 AA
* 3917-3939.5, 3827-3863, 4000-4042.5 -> 1.37 AA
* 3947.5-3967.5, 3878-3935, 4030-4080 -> 2.00 AA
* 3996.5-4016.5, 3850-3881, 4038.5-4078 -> -0.22 AA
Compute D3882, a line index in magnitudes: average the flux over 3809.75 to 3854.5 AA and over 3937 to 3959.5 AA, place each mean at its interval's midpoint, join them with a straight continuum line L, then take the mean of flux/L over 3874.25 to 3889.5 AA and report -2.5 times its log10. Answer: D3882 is 0.20 mag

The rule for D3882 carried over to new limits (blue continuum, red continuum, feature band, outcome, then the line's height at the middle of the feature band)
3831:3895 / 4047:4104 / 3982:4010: -0.123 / 1.59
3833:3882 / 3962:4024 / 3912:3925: -0.161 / 1.53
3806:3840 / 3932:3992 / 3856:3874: -0.218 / 1.36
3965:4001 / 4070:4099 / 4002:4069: -0.233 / 1.55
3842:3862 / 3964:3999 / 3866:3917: 0.062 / 1.53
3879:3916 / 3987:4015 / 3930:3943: 0.143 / 1.56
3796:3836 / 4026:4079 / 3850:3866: -0.165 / 1.41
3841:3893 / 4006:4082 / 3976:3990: 0.106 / 1.76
